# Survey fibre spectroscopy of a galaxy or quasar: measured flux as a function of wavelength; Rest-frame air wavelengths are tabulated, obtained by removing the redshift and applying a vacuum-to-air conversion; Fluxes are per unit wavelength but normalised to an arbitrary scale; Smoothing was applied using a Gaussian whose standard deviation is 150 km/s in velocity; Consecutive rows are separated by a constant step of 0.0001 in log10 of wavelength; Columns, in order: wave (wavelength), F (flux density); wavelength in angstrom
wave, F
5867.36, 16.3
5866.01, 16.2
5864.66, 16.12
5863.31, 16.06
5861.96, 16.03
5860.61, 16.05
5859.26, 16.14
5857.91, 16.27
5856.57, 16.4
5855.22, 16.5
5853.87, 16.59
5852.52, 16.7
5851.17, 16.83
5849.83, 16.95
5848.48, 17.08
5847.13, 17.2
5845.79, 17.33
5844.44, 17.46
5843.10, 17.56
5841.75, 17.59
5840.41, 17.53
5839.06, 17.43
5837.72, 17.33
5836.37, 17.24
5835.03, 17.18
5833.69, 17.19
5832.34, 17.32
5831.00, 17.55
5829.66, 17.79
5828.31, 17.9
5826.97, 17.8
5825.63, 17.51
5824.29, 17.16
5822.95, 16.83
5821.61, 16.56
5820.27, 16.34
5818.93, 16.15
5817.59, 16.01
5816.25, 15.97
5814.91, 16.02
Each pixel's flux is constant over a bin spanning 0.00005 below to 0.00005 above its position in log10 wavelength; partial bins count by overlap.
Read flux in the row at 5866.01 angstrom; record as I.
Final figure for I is 16.2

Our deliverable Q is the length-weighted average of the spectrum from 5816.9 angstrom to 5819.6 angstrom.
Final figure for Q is 16.1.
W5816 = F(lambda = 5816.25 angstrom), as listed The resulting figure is 15.97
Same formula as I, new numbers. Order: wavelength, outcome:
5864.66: 16.12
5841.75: 17.59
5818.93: 16.15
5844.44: 17.46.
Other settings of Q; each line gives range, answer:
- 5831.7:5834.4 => 17.2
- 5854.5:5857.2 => 16.4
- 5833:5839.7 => 17.3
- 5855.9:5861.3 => 16.2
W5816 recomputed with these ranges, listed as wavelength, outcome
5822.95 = 16.83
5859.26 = 16.14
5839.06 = 17.43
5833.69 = 17.19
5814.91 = 16.02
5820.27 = 16.34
